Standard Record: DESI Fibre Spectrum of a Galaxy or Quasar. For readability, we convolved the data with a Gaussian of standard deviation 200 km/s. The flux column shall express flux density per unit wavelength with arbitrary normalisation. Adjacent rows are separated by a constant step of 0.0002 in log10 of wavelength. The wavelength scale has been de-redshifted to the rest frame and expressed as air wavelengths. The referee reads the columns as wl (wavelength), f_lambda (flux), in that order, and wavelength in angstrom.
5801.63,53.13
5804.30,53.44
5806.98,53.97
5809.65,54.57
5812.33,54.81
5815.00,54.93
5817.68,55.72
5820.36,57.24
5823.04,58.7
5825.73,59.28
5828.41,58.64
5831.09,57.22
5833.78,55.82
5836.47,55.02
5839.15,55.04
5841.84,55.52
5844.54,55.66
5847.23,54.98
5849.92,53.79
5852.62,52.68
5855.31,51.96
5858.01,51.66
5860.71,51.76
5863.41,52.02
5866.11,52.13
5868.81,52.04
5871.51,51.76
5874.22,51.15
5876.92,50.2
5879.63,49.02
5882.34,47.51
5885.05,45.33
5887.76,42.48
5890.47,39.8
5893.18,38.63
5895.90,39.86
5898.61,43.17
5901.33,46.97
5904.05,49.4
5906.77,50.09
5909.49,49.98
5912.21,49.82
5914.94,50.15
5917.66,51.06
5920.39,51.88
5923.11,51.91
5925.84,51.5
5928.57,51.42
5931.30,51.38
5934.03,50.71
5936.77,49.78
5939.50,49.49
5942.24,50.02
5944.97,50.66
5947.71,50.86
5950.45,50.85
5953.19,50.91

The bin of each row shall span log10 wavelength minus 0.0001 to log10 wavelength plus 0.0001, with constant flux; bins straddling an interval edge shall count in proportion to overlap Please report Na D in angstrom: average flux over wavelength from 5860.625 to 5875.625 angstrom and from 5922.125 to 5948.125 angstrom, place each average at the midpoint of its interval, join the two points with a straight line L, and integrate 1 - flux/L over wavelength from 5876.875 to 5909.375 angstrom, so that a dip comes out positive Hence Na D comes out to 3.9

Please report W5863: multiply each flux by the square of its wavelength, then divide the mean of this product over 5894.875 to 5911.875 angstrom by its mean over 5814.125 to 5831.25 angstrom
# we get 0.84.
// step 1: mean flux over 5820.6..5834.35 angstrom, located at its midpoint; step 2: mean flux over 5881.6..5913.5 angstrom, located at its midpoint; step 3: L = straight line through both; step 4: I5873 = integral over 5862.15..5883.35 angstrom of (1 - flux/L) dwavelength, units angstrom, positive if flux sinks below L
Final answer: -0.4 angstrom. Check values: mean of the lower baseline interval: 58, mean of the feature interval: 50.8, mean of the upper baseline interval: 45.2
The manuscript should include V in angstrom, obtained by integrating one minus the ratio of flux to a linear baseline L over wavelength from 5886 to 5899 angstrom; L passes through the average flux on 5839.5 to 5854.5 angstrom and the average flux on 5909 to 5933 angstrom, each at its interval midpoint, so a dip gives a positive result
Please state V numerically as 2.9 angstrom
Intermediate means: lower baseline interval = 54.5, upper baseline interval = 51.1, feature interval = 40.8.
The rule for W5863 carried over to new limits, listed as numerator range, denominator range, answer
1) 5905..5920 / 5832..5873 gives 0.96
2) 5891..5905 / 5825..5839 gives 0.78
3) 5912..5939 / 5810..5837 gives 0.93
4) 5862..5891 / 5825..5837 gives 0.86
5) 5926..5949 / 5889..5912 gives 1.14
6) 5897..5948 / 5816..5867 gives 0.93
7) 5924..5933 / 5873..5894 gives 1.14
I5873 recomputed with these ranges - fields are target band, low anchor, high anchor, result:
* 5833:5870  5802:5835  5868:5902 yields -1.8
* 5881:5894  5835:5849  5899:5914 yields 2.0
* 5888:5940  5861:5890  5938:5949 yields 1.8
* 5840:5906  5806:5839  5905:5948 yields 5.5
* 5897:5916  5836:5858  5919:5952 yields 1.3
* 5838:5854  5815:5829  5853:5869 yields -0.1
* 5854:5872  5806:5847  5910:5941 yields 0.7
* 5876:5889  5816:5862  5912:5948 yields 1.5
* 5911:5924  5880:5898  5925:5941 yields -0.8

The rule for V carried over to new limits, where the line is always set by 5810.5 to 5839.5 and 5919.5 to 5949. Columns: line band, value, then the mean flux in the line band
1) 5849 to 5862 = 0.63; 52.3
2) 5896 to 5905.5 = 1.26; 45.7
